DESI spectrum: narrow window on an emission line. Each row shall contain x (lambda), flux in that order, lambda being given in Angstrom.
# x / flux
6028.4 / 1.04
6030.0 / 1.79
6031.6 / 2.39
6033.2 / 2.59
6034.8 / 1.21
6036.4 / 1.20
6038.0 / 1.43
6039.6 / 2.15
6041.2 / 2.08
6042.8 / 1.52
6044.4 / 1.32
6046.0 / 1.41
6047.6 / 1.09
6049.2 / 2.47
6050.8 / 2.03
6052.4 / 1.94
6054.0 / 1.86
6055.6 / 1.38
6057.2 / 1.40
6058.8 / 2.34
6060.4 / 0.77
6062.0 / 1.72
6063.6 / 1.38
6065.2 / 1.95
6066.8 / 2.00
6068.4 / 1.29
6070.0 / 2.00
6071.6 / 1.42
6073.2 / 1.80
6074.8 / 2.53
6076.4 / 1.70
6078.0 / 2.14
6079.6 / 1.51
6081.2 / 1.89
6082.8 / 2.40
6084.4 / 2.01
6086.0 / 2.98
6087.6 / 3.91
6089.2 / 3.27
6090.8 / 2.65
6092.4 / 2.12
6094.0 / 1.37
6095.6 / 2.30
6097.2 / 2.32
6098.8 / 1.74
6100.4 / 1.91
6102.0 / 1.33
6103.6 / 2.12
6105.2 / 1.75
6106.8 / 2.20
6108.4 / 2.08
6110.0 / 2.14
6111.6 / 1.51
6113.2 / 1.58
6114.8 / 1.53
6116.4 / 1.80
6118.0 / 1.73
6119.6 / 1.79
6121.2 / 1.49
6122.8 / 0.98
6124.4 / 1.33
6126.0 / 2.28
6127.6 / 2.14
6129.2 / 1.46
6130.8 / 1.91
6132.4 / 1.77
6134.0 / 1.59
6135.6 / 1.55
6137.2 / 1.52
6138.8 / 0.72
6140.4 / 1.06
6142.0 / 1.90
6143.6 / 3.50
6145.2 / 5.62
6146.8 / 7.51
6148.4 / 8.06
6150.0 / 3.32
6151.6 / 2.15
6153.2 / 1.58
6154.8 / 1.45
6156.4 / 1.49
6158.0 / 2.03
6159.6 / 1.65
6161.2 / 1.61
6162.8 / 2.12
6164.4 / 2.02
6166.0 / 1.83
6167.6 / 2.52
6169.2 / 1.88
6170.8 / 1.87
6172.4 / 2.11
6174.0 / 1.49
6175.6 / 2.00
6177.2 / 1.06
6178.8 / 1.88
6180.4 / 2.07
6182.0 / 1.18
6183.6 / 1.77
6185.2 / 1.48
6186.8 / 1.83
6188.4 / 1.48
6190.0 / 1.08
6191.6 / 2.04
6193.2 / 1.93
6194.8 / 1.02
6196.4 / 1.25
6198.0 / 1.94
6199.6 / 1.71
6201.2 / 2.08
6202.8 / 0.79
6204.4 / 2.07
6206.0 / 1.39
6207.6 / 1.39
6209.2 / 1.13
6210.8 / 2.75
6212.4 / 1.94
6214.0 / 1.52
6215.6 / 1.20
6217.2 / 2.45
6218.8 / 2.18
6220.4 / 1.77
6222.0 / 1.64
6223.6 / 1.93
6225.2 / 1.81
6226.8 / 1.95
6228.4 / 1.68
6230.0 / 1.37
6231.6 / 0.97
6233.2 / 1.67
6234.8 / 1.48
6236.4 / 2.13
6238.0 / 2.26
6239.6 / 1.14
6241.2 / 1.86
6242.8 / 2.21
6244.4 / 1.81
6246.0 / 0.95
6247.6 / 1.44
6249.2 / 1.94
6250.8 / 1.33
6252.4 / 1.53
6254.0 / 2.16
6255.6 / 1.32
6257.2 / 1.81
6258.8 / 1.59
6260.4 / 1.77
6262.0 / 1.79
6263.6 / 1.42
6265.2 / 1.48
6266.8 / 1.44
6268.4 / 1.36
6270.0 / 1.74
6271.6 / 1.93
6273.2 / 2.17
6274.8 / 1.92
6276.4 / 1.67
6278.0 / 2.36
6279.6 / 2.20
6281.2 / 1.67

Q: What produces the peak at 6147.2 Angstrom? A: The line [O III]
